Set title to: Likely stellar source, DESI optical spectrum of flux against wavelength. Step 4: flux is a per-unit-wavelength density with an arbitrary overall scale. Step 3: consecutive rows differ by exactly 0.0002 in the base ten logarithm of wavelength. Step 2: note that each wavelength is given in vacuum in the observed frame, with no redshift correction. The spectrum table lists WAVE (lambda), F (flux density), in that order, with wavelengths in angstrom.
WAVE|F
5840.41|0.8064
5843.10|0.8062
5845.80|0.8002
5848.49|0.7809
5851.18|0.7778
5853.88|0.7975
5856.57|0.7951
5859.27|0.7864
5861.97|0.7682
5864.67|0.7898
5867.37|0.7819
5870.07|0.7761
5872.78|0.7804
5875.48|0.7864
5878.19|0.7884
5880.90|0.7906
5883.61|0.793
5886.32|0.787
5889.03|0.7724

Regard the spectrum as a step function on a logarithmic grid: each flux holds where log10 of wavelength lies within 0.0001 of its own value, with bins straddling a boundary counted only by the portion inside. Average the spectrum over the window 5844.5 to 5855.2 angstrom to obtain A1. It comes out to 0.789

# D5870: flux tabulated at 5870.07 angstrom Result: 0.7761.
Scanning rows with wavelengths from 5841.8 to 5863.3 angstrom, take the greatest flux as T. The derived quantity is 0.8062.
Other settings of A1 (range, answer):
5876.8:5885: 0.79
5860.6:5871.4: 0.779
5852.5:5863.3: 0.787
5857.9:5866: 0.781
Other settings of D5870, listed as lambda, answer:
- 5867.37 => 0.7819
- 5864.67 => 0.7898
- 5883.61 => 0.793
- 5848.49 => 0.7809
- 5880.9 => 0.7906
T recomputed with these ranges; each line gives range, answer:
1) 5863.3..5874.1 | 0.7898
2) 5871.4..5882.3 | 0.7906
